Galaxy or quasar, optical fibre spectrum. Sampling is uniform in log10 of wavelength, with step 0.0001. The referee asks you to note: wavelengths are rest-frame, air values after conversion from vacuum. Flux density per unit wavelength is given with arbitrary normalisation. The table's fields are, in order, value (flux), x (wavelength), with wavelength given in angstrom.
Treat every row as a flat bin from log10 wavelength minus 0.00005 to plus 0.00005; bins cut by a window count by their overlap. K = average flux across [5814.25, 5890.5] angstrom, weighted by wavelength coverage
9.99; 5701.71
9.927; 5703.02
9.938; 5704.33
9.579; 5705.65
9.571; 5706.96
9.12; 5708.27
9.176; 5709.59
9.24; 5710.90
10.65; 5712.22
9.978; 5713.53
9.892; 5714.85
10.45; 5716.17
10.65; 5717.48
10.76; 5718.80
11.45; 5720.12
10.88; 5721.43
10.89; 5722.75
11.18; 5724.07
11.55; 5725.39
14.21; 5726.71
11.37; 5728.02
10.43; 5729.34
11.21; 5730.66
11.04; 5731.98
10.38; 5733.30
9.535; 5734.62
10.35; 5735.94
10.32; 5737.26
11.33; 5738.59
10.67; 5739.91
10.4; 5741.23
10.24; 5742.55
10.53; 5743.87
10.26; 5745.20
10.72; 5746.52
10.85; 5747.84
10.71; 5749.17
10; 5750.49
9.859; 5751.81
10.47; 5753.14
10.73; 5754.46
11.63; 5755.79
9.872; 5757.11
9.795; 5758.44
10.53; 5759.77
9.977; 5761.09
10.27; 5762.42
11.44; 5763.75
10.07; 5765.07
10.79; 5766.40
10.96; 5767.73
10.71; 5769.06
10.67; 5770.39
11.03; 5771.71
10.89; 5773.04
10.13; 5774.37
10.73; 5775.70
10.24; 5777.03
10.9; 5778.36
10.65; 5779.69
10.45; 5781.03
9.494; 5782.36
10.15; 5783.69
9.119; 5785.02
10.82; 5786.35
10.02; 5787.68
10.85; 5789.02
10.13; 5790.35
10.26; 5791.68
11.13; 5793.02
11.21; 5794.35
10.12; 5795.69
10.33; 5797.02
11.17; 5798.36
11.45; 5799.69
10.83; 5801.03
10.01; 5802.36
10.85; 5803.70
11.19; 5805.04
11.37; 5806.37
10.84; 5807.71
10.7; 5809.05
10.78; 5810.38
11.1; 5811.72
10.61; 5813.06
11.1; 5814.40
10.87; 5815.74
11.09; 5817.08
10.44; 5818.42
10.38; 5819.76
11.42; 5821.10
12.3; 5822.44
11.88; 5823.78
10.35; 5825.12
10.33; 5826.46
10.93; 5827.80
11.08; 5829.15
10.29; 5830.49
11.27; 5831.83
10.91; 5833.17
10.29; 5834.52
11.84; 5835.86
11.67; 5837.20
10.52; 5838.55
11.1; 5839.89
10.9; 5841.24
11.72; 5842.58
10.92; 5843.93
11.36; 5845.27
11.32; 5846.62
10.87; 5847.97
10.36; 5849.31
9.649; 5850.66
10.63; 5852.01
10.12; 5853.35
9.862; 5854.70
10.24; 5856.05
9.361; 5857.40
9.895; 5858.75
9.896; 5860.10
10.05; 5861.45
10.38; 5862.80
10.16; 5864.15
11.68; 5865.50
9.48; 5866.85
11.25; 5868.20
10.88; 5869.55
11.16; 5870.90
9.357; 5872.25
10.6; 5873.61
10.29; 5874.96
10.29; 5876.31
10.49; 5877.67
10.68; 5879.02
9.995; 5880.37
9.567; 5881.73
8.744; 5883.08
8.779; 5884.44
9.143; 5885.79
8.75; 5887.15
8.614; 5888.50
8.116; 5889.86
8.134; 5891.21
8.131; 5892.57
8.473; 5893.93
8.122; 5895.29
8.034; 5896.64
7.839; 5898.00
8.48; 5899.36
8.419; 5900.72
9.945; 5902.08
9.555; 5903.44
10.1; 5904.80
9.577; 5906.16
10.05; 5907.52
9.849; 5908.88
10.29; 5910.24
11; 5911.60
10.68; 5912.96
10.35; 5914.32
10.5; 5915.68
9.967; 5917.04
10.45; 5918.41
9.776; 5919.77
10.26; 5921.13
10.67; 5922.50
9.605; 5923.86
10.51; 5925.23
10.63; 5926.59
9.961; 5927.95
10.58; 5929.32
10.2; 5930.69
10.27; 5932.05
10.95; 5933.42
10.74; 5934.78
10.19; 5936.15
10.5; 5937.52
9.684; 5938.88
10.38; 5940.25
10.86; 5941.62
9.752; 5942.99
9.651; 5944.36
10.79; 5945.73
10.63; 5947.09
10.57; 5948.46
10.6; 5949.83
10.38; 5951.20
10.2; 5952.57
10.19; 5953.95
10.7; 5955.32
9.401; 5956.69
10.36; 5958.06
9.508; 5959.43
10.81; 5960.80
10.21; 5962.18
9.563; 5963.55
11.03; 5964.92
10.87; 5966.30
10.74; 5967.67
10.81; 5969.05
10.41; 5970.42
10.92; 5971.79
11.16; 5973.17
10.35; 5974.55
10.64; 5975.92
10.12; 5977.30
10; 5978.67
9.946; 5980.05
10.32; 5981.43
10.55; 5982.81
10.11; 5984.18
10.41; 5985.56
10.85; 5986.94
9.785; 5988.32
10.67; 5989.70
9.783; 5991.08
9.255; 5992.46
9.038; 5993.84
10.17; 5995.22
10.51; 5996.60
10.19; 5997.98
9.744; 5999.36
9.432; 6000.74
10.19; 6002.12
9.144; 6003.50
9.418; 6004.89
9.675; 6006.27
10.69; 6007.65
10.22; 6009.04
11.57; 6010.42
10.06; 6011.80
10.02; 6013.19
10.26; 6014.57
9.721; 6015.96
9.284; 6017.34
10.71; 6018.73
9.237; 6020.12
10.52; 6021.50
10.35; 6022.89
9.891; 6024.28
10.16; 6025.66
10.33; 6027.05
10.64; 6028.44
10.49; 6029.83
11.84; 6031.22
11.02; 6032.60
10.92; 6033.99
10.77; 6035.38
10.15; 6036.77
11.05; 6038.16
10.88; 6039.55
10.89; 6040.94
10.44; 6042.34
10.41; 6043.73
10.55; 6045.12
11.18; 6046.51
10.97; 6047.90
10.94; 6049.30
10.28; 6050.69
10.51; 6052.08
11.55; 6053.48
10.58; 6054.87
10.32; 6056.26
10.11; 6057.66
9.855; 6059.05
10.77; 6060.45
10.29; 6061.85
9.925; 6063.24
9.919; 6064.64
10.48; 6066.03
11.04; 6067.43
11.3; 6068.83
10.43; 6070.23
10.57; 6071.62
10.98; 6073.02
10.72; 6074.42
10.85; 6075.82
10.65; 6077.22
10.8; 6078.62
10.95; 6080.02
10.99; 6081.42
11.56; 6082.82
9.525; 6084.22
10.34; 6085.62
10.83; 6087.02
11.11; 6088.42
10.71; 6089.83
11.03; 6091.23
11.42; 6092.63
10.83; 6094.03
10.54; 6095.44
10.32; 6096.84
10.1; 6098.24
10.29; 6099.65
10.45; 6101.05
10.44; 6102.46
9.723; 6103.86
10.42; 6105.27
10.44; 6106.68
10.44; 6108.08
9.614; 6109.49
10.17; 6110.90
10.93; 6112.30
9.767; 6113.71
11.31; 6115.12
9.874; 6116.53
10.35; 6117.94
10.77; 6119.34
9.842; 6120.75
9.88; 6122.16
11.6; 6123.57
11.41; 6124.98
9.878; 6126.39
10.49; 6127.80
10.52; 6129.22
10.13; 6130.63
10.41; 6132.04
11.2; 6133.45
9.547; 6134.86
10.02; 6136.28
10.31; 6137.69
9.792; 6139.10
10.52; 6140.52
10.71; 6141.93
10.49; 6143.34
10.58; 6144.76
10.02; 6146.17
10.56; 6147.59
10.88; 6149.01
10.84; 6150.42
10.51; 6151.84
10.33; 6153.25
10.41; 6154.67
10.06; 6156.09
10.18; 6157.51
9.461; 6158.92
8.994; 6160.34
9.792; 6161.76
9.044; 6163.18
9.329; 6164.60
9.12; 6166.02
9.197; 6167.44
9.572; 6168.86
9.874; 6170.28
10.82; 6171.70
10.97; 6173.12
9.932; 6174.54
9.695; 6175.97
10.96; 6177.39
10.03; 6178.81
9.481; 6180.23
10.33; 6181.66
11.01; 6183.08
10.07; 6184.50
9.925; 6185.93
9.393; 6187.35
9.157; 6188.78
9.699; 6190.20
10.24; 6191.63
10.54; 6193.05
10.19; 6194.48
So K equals 10.4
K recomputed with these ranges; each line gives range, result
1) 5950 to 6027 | 10.2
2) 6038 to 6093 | 10.7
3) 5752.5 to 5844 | 10.7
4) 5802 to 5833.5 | 10.9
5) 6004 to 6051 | 10.5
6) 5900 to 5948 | 10.2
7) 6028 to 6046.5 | 10.8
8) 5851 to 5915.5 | 9.7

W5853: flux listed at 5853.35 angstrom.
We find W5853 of 10.12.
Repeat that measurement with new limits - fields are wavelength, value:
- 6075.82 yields 10.85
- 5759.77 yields 10.53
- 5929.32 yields 10.58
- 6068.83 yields 11.3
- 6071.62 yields 10.57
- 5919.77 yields 9.776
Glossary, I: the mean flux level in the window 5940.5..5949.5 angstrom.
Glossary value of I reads 10.4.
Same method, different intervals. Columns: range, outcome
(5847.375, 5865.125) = 10.1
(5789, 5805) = 10.7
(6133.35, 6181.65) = 10.1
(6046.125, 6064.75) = 10.5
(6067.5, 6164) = 10.4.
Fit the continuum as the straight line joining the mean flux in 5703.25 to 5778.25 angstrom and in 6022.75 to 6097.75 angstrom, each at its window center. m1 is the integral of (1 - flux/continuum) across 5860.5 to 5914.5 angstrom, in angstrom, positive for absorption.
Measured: 4.9 angstrom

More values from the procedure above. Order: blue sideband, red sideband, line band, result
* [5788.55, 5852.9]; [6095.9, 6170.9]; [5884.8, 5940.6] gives 5.2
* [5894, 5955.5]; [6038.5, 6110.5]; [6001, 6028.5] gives 0.8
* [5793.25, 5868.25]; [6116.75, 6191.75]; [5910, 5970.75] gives 1.1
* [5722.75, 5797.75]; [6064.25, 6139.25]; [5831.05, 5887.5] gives 1.0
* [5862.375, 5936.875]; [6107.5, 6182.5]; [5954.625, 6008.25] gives -1.3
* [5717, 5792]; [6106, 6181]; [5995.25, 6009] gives 0.6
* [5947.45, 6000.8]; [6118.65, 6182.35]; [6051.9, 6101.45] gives -2.0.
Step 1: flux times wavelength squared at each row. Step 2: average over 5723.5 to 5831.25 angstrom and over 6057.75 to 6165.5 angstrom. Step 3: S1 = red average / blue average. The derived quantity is 1.1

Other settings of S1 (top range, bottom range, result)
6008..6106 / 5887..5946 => 1.13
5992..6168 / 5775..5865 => 1.06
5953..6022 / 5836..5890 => 1.04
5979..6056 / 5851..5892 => 1.10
